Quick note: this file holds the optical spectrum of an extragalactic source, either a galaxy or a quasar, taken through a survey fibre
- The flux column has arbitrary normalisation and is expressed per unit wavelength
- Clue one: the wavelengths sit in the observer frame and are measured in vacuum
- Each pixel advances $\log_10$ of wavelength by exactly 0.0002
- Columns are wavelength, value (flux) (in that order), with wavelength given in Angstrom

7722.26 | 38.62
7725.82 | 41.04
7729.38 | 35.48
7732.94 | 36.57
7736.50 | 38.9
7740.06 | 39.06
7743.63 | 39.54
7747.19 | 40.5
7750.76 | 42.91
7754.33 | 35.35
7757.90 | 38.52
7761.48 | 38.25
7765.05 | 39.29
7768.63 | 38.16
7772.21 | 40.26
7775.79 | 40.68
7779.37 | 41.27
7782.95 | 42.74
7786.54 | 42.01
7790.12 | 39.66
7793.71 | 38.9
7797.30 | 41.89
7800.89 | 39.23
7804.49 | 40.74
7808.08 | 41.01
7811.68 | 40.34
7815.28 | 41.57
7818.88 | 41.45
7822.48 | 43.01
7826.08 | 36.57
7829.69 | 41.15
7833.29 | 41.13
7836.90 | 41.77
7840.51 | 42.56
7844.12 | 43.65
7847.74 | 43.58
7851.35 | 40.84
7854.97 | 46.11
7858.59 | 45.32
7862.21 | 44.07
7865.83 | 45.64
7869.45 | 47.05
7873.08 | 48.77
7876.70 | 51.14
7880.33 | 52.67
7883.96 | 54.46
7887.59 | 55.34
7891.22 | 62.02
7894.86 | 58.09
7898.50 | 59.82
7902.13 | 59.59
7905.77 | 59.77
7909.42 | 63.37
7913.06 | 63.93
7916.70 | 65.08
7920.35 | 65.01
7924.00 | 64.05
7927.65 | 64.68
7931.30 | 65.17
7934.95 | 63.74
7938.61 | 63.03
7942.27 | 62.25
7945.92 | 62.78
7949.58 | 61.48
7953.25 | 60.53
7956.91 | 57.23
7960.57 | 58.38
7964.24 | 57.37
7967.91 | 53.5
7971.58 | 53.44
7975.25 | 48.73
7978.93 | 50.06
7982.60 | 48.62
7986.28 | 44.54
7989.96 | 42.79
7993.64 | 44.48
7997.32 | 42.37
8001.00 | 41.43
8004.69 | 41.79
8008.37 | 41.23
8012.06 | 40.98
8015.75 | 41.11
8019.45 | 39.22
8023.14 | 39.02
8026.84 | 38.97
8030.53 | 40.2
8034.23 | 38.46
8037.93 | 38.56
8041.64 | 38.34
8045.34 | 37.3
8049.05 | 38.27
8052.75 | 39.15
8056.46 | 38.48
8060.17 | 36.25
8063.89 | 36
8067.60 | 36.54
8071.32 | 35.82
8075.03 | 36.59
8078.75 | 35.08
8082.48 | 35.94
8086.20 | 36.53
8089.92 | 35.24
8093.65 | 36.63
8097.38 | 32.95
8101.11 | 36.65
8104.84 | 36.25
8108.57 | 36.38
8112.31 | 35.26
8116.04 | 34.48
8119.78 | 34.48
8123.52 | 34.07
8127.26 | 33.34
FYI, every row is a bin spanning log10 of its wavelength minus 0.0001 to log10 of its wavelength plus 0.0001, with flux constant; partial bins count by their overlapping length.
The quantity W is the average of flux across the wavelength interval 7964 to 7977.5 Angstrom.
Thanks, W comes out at 52.7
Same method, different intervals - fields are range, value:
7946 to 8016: 49.5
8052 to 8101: 36.2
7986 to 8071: 39.6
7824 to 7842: 40.6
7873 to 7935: 60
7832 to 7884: 45.7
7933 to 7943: 63.1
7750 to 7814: 40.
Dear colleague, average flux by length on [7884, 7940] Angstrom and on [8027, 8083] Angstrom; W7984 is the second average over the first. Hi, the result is 0.61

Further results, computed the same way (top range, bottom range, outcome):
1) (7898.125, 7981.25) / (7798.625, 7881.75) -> 1.38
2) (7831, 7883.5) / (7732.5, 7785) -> 1.15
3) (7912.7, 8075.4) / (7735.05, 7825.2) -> 1.20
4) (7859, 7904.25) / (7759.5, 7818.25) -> 1.31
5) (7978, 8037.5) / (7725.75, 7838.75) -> 1.05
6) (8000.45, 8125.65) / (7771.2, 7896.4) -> 0.84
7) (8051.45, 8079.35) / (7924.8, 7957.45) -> 0.59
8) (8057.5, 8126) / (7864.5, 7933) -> 0.61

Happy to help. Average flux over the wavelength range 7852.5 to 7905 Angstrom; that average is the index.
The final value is 52.2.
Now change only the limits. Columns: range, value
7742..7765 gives 39.2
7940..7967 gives 59.8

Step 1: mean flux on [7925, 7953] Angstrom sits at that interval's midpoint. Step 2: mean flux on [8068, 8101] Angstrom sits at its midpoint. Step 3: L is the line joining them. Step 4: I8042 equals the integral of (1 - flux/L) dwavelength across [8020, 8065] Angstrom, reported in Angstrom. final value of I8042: 5.4 Angstrom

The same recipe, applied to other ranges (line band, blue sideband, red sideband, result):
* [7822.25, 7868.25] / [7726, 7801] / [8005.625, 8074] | -4.1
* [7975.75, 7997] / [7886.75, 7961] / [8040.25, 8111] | 2.2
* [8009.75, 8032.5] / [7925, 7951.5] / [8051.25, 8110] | 3.6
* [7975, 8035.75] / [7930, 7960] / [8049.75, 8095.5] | 9.1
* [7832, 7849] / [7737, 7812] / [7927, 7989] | 1.3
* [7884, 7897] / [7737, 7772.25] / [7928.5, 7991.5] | -1.9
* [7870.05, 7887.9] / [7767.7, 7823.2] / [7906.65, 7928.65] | 1.5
